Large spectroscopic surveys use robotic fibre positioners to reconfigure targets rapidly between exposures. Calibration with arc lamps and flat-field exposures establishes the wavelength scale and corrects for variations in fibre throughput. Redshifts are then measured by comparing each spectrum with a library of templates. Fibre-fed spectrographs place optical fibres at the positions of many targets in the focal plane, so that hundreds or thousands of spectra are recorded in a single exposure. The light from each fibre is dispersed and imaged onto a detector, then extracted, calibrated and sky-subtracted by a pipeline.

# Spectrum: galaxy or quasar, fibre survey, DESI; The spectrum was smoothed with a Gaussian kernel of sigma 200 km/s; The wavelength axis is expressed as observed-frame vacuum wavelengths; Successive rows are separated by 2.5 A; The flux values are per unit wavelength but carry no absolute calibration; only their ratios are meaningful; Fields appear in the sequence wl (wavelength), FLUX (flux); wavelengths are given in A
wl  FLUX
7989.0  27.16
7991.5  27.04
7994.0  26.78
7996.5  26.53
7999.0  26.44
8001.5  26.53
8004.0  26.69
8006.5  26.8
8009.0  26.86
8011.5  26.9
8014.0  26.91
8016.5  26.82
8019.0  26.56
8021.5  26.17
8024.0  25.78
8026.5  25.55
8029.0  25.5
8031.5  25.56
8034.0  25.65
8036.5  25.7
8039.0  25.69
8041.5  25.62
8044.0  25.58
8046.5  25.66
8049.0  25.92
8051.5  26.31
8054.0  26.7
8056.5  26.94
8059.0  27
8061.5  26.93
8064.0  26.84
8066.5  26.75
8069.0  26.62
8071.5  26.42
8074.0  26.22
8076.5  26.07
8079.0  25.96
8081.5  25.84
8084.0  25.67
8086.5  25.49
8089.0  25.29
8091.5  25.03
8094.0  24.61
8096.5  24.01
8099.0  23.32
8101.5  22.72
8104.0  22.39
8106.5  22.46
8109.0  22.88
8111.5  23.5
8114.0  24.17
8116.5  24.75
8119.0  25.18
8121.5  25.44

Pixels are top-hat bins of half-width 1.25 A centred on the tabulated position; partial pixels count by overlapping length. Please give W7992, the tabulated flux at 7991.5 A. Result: 27.04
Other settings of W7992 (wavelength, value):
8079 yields 25.96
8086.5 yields 25.49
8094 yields 24.61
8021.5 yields 26.17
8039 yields 25.69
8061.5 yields 26.93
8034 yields 25.65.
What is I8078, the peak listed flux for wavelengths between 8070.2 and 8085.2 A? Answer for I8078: 26.42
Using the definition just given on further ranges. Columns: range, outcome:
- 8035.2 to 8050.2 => 25.92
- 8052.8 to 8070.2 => 27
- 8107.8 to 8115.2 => 24.17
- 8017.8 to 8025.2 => 26.56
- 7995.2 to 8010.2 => 26.86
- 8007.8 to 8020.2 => 26.91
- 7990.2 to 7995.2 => 27.04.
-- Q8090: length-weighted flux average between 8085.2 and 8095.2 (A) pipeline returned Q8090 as 25.1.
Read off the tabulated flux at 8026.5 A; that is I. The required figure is 25.55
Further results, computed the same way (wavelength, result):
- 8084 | 25.67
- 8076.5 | 26.07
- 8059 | 27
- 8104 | 22.39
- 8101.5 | 22.72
